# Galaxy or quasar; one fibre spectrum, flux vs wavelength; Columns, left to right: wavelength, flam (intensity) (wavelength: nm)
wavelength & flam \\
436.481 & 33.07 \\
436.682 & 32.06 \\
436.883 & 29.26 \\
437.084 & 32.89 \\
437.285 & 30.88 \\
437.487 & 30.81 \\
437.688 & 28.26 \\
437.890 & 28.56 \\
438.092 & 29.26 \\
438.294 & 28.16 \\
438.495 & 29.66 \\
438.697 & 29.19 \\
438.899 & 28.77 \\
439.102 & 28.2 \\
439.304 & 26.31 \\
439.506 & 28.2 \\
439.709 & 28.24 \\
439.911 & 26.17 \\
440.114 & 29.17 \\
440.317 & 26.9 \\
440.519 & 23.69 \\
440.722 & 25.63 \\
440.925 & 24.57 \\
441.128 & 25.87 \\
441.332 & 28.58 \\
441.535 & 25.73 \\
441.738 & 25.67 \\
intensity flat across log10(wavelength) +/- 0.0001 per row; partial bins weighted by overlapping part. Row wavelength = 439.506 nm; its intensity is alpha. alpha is 28.2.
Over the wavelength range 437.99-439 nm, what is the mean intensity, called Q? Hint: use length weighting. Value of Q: 29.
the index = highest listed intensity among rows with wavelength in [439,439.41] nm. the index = 28.2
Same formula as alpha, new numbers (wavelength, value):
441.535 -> 25.73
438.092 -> 29.26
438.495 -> 29.66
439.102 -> 28.2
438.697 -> 29.19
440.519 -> 23.69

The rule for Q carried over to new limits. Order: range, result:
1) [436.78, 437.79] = 30.4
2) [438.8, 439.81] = 27.9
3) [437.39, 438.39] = 29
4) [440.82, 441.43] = 26.3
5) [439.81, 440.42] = 27.4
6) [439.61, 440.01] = 27.2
